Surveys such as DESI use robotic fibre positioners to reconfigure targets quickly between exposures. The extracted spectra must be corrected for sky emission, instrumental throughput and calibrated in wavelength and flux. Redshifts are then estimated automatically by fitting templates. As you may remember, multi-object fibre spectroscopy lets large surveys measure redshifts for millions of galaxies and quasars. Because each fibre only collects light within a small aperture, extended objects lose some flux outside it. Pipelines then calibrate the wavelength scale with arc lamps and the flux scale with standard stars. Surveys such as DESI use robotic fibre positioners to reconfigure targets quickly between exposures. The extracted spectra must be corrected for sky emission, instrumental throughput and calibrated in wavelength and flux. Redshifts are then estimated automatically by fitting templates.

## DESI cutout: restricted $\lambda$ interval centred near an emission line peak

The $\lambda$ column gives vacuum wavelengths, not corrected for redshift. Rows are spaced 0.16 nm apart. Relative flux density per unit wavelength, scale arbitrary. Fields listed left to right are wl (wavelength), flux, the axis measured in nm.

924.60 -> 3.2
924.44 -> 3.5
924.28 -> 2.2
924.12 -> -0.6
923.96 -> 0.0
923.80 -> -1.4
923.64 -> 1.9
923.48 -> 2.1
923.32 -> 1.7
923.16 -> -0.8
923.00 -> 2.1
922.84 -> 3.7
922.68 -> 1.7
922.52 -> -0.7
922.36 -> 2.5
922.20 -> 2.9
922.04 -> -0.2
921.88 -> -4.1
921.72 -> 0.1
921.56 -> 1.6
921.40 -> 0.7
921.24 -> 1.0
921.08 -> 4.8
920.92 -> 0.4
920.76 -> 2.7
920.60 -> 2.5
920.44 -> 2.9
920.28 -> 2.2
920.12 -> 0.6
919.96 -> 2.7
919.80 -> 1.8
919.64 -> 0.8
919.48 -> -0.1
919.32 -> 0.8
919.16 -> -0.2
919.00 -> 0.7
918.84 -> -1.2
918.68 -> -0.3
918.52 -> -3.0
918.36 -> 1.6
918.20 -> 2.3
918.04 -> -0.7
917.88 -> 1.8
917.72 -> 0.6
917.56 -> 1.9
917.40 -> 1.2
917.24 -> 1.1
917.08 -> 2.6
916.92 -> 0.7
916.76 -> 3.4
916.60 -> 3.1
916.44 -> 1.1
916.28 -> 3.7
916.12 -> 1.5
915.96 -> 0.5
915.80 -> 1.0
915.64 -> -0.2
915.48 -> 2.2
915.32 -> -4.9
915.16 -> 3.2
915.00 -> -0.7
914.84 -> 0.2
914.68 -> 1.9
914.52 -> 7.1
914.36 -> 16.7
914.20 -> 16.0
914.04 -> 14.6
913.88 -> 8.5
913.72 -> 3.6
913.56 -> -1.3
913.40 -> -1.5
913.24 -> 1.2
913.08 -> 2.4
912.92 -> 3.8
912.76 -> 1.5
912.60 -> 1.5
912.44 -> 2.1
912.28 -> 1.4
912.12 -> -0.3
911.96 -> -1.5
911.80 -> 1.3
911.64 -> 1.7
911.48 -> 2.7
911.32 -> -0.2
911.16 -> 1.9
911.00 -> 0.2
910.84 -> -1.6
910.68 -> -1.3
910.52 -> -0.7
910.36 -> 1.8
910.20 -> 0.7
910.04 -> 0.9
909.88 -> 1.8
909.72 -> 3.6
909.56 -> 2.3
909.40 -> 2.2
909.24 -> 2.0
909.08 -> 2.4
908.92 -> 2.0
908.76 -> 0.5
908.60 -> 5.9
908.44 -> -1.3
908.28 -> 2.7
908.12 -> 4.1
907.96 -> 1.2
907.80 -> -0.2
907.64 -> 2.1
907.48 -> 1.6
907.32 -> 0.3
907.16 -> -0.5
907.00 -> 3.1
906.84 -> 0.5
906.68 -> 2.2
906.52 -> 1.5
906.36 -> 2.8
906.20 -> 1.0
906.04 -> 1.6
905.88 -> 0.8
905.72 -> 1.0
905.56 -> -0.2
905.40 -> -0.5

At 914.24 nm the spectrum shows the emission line H-beta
